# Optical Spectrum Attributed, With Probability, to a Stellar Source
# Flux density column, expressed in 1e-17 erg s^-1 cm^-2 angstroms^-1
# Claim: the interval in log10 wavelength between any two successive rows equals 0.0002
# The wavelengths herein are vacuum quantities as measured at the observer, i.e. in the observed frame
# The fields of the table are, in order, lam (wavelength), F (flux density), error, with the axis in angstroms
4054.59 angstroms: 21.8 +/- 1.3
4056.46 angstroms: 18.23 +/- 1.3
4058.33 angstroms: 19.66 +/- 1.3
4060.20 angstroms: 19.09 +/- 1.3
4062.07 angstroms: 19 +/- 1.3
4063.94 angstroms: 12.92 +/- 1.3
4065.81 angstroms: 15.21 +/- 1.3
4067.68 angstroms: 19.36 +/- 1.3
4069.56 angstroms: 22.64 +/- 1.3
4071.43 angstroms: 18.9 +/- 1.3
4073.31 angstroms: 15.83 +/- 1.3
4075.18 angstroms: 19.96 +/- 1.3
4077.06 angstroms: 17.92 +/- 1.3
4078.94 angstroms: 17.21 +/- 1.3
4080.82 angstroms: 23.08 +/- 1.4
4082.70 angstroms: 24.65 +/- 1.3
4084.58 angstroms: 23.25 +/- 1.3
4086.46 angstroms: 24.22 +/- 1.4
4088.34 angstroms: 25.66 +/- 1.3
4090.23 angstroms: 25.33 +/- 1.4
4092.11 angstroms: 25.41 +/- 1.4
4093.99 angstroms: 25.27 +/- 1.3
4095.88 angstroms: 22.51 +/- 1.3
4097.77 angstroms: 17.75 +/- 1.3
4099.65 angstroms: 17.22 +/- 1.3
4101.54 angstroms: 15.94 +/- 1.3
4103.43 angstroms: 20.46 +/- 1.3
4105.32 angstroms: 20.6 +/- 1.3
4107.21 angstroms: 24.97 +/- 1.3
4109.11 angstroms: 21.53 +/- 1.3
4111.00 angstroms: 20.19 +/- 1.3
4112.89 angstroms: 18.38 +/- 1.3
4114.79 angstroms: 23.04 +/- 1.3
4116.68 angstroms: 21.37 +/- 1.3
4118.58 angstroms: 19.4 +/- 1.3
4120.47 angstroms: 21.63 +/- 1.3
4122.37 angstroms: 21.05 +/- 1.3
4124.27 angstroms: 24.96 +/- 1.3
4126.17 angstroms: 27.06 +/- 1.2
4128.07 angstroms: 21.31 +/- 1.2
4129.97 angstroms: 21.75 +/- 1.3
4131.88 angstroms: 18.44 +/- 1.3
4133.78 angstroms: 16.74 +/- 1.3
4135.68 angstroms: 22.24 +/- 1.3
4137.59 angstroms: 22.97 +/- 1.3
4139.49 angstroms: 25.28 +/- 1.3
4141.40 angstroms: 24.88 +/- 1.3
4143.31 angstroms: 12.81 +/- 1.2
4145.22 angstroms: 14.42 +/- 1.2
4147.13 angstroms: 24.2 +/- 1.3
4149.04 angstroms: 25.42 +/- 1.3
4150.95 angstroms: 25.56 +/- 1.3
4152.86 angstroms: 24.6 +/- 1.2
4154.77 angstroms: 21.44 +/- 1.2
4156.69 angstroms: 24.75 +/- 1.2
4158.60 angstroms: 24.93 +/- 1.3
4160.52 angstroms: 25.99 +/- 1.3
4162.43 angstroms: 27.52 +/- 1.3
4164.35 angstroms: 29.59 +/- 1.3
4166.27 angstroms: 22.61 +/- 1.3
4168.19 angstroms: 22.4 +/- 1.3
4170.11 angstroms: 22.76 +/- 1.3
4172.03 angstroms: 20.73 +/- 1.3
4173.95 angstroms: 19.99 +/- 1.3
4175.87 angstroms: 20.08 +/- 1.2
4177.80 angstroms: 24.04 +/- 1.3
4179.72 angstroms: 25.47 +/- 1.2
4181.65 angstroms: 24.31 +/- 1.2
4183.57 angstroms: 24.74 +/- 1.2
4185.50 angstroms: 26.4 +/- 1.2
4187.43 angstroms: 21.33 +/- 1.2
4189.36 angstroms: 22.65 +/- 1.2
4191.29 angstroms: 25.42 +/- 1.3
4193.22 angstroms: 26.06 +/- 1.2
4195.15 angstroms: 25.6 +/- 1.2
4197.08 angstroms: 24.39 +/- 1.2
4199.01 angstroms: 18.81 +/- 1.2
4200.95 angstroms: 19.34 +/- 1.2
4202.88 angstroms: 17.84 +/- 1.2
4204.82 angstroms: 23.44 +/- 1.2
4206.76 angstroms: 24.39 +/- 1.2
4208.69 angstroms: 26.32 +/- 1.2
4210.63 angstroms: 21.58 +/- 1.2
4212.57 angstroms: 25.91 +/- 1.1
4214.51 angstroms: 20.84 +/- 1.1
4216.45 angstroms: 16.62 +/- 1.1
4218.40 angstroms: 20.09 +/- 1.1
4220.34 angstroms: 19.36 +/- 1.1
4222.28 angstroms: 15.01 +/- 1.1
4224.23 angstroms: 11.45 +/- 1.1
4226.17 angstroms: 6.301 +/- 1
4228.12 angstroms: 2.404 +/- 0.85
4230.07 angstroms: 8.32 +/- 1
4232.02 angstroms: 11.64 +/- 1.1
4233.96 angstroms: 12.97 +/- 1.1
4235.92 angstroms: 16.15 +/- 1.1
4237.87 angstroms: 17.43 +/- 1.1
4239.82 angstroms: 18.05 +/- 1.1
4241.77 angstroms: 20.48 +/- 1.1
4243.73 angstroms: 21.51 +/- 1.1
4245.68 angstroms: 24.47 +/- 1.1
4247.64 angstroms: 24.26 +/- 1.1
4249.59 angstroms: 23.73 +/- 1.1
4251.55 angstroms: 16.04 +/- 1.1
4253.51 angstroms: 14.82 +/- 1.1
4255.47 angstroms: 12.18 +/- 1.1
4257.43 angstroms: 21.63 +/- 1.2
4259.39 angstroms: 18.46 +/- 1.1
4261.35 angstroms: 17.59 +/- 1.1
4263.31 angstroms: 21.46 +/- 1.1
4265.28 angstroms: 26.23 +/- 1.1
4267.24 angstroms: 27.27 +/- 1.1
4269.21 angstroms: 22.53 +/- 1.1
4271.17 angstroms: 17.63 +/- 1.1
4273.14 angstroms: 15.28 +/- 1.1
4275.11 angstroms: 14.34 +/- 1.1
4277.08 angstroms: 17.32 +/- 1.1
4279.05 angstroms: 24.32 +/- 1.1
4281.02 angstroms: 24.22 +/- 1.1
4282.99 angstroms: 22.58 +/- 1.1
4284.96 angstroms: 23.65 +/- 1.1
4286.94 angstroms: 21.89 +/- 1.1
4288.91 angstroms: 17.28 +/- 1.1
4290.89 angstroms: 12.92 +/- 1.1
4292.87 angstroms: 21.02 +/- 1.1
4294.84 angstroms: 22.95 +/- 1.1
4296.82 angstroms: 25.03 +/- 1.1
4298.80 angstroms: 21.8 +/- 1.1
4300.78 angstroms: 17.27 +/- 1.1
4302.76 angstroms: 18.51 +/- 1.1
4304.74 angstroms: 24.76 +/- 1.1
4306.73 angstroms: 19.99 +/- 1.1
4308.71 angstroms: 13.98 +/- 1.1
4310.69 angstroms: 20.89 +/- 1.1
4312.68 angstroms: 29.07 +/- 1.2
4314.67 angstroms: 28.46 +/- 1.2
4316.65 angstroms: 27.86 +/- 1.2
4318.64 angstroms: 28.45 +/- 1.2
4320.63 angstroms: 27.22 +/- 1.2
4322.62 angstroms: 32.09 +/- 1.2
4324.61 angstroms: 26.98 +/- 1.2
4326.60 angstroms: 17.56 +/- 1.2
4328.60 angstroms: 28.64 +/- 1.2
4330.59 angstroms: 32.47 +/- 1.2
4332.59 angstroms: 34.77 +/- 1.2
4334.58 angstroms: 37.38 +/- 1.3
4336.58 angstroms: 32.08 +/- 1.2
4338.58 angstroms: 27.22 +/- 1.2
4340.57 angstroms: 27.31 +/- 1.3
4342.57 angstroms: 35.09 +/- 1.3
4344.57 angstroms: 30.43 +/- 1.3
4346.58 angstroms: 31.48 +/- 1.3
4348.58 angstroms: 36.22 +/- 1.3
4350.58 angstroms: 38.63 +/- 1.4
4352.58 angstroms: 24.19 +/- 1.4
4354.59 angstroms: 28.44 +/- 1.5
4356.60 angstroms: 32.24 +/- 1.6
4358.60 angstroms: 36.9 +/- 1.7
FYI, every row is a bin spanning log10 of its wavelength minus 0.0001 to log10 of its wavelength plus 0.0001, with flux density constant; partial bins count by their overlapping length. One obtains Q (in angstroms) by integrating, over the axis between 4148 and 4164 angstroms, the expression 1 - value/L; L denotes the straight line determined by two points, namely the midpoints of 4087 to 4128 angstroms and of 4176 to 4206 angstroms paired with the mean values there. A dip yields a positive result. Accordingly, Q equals -1.8 angstroms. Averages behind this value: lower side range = 21.9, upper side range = 23.2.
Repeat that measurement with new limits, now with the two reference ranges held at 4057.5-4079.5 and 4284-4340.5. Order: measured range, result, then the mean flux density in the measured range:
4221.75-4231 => 5.8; 8.39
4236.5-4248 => 1.1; 20.7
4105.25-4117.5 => -1.4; 21.5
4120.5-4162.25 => -4.9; 22.5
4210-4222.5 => 1.1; 20.2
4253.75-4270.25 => 2.0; 20.6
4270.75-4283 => 2.4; 19.2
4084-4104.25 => -3.5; 22.1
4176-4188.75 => -1.7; 24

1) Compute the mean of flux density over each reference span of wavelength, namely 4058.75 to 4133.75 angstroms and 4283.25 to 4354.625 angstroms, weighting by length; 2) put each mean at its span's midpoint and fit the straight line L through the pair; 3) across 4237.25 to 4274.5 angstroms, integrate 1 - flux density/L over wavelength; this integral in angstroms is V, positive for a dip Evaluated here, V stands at 7.0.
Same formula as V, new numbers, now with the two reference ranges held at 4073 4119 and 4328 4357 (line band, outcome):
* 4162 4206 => 3.18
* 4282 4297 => 4.50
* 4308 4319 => 2.06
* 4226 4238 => 7.33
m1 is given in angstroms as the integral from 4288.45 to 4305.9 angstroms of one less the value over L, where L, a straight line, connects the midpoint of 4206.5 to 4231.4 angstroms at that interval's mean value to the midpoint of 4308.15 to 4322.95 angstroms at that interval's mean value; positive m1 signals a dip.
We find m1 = 2.9 angstroms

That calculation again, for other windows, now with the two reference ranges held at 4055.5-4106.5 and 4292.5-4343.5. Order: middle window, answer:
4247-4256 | 2.3 angstroms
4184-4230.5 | 7.2 angstroms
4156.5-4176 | -1.3 angstroms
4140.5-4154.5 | 0.2 angstroms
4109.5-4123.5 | 0.2 angstroms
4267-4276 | 2.2 angstroms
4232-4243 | 3.4 angstroms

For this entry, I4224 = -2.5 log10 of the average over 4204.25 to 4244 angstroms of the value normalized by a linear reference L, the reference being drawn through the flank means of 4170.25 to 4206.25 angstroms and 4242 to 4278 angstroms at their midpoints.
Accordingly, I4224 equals 0.250 mag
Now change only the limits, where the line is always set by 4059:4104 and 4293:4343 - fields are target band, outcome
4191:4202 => 0.00 mag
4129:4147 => 0.08 mag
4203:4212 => 0.00 mag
